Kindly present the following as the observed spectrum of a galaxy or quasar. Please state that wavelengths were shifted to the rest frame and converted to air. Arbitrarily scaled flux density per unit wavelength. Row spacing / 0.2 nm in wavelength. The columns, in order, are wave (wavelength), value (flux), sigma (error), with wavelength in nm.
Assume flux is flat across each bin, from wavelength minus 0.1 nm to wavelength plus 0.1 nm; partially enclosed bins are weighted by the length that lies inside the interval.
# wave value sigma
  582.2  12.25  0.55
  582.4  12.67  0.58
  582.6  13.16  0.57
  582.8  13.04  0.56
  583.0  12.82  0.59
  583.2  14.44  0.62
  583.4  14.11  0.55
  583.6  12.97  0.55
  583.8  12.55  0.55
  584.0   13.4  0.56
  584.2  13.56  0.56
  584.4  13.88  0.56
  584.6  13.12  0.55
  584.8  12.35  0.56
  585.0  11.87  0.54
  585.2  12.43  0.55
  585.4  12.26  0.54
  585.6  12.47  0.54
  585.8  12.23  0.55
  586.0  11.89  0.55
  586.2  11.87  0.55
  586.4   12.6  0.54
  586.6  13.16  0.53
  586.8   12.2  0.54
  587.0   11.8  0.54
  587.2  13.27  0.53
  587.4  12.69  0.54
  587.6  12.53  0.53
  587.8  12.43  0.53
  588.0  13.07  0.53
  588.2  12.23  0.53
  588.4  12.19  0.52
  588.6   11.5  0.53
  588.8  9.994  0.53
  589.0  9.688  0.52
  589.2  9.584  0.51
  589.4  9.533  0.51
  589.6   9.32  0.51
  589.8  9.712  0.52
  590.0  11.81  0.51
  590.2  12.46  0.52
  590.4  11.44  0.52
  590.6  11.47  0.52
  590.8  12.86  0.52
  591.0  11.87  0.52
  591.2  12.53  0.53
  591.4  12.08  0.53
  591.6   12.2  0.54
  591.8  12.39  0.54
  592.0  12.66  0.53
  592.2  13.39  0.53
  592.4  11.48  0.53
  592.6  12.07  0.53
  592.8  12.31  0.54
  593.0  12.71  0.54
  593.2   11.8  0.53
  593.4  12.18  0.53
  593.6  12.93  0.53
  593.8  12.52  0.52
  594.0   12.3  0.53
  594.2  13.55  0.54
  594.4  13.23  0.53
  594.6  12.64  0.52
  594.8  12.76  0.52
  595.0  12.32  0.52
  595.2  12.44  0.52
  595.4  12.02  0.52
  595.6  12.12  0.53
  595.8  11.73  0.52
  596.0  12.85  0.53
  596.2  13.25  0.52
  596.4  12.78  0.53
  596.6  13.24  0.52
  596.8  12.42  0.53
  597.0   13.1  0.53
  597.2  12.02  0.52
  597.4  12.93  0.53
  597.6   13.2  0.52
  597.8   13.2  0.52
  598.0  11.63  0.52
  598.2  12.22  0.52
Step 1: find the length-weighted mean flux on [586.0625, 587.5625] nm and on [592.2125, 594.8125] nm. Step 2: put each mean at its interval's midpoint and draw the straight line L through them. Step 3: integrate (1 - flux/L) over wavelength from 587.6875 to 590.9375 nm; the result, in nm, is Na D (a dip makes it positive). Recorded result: 0.33 nm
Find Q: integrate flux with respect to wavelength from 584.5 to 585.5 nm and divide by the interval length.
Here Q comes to 12.4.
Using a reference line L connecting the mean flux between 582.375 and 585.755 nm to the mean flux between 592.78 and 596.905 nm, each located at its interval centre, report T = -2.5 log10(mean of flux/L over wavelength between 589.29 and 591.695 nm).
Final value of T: 0.118 mag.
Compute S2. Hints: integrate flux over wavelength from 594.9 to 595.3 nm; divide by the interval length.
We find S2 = 12.4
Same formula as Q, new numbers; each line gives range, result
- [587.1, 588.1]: 12.8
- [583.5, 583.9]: 12.8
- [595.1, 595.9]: 12.1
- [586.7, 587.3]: 12.4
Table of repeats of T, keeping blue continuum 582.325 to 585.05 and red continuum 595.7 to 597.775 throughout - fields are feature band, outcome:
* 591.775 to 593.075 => 0.04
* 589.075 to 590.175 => 0.27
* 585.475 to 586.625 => 0.07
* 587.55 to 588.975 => 0.10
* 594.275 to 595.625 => 0.02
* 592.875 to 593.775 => 0.04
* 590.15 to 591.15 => 0.08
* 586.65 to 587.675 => 0.05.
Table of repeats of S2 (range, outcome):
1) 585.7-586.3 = 12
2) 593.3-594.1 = 12.5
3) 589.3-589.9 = 9.52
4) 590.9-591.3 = 12.2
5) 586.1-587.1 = 12.3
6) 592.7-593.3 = 12.3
